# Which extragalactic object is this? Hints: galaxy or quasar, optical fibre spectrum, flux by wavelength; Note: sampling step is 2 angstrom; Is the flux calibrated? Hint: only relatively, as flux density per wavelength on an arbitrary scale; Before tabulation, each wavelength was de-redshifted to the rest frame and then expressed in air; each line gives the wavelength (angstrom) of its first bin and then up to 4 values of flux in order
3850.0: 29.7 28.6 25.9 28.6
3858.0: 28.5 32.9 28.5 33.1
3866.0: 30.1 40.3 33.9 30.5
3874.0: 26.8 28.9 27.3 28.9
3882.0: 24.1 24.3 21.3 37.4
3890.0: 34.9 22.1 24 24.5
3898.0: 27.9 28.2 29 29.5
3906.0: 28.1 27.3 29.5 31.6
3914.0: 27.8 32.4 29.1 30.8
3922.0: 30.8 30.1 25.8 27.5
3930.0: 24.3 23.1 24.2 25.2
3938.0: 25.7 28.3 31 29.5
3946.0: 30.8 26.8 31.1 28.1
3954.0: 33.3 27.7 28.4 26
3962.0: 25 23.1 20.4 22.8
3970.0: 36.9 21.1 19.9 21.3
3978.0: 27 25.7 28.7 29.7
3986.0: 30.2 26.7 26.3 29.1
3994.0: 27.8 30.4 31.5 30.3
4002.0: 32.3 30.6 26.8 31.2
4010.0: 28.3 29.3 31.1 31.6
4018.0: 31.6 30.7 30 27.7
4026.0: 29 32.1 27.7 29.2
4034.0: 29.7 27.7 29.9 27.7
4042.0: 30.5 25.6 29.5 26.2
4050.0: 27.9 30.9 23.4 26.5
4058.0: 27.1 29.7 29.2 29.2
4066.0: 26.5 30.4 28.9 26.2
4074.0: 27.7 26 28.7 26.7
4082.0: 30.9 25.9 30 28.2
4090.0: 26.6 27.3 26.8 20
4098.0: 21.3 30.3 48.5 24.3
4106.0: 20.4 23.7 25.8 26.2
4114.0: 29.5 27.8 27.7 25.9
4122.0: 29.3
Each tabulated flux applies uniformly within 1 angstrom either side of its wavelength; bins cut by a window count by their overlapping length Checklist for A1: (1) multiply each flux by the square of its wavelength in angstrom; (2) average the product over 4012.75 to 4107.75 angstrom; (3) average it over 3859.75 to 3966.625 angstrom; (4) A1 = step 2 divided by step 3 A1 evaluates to 1.1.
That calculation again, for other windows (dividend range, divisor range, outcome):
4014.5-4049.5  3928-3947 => 1.14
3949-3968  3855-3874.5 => 0.89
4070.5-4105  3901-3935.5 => 1.08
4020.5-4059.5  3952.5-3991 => 1.11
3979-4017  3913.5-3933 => 1.08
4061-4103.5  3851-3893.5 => 1.07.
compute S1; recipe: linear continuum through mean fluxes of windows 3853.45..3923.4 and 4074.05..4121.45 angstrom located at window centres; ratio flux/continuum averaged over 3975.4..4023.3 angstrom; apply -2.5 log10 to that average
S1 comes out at -0.04 mag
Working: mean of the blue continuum 29.1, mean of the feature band 29.1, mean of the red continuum 27.4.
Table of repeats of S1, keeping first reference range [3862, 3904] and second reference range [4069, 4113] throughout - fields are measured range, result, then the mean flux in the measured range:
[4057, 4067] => -0.032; 28.3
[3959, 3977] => 0.174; 24.1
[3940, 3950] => -0.043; 29.6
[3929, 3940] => 0.148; 24.8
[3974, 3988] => 0.062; 26.6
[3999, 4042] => -0.073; 29.8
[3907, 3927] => -0.034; 29.5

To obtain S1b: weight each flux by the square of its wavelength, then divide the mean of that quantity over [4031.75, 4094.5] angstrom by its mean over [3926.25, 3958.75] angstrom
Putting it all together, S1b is 1.1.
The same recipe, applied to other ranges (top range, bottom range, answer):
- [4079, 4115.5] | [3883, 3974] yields 1.08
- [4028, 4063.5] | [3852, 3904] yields 1.07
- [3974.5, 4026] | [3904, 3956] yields 1.05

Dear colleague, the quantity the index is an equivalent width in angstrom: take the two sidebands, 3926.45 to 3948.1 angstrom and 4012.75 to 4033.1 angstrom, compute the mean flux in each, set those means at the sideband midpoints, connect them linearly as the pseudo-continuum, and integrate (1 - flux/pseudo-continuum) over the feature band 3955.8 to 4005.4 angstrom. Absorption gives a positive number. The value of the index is 2.4 angstrom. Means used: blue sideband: 26.9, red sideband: 30.1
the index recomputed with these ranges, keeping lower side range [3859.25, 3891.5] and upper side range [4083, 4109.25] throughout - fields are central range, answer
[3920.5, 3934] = 1.2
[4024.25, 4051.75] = -0.8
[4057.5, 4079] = -0.5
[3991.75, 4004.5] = -0.9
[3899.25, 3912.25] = 0.3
